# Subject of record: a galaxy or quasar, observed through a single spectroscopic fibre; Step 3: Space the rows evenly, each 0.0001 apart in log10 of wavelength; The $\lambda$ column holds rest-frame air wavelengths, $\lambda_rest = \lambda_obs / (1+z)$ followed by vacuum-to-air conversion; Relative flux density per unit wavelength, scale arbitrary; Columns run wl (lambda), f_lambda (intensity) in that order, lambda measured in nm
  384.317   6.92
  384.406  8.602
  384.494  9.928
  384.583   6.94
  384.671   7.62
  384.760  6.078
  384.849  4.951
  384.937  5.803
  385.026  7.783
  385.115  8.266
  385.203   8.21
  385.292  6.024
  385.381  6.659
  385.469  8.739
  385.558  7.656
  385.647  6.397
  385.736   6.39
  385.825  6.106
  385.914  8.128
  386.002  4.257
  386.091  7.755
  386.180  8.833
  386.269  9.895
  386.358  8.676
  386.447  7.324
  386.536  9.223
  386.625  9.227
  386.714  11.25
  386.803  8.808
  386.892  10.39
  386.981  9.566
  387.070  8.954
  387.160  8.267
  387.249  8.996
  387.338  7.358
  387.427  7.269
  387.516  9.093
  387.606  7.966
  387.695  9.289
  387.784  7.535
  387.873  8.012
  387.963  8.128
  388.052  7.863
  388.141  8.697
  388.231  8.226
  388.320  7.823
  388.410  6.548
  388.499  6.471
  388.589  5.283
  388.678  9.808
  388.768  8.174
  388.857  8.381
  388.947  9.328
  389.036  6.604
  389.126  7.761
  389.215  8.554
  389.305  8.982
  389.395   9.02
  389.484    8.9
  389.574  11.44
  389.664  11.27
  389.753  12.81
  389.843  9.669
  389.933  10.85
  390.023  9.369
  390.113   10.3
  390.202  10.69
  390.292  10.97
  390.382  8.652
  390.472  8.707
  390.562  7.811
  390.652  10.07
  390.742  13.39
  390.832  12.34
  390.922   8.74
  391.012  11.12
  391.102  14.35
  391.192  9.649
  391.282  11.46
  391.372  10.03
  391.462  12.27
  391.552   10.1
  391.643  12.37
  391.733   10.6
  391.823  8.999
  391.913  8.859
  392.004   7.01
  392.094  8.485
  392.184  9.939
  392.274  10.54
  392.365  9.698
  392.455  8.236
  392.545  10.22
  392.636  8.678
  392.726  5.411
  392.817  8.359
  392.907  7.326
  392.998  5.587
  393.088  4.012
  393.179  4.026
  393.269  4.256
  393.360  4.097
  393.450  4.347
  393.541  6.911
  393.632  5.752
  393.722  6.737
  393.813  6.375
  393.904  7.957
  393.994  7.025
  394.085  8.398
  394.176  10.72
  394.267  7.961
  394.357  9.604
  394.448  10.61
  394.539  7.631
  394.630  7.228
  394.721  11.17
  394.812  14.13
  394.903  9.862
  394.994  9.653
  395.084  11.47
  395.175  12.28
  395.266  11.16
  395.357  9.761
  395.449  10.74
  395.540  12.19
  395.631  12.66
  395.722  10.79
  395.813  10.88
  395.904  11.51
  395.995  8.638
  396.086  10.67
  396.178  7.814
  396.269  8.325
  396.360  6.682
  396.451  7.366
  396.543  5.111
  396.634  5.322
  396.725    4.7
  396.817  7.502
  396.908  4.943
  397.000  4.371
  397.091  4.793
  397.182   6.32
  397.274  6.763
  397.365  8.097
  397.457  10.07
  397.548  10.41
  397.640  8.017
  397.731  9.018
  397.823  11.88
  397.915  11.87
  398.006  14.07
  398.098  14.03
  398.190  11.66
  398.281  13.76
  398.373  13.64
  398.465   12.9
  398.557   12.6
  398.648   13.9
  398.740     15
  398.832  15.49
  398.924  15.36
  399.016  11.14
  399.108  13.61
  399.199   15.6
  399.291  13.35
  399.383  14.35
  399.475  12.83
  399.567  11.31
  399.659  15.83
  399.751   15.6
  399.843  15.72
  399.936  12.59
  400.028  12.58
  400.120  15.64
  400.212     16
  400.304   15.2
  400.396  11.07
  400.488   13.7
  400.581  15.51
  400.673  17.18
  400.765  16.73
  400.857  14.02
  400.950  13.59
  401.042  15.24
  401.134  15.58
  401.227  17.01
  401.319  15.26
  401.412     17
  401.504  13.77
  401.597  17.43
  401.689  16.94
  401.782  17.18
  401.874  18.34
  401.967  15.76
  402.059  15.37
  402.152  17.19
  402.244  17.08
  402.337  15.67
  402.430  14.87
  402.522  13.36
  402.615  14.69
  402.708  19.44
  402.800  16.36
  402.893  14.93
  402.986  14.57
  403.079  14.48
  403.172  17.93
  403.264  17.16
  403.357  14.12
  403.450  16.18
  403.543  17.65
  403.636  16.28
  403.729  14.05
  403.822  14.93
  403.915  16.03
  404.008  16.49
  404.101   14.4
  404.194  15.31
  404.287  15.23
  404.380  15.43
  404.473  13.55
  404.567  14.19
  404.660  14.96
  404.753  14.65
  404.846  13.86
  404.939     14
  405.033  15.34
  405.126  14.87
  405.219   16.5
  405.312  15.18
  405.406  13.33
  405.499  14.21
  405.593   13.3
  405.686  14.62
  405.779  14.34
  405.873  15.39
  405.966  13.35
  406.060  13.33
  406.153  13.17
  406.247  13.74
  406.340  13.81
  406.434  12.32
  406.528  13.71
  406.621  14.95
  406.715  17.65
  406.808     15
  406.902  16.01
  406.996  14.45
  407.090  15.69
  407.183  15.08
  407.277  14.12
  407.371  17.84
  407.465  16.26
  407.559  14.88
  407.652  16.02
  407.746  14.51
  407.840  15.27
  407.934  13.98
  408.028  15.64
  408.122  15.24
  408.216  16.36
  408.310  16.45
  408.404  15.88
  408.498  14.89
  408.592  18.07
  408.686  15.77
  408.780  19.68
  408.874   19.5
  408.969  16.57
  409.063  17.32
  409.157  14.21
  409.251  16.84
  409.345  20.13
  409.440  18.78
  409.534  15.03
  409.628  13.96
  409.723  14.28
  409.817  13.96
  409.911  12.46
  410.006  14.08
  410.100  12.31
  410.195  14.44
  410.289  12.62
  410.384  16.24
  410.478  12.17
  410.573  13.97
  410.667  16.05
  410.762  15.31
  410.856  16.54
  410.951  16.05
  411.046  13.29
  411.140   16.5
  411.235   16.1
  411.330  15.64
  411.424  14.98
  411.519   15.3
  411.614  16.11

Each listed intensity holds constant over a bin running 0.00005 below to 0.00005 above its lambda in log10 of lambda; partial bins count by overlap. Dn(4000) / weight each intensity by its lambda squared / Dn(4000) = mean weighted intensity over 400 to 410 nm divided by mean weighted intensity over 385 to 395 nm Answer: 1.9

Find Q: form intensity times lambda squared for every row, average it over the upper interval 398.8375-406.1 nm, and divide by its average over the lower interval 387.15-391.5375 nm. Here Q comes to 1.73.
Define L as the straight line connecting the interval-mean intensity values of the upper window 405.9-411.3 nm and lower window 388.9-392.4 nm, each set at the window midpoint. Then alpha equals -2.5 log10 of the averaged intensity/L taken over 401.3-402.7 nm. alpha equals -0.20 mag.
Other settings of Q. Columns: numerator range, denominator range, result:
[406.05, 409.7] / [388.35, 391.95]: 1.76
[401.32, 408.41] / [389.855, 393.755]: 1.84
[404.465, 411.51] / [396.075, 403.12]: 1.22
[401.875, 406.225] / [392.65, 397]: 1.94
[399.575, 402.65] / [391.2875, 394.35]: 2.01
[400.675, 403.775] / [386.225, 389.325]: 2.05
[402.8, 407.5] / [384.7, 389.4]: 2.07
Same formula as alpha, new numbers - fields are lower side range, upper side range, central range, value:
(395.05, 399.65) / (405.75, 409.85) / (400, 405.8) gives -0.168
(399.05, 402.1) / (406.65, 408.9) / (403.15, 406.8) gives 0.054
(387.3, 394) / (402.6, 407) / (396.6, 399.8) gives 0.090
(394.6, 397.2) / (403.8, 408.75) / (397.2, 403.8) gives -0.228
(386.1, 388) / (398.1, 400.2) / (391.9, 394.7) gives 0.453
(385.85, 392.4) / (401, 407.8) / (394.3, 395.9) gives 0.088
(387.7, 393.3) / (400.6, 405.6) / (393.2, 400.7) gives 0.189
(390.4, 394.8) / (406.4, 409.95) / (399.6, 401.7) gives -0.220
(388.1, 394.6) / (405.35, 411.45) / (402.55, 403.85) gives -0.199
